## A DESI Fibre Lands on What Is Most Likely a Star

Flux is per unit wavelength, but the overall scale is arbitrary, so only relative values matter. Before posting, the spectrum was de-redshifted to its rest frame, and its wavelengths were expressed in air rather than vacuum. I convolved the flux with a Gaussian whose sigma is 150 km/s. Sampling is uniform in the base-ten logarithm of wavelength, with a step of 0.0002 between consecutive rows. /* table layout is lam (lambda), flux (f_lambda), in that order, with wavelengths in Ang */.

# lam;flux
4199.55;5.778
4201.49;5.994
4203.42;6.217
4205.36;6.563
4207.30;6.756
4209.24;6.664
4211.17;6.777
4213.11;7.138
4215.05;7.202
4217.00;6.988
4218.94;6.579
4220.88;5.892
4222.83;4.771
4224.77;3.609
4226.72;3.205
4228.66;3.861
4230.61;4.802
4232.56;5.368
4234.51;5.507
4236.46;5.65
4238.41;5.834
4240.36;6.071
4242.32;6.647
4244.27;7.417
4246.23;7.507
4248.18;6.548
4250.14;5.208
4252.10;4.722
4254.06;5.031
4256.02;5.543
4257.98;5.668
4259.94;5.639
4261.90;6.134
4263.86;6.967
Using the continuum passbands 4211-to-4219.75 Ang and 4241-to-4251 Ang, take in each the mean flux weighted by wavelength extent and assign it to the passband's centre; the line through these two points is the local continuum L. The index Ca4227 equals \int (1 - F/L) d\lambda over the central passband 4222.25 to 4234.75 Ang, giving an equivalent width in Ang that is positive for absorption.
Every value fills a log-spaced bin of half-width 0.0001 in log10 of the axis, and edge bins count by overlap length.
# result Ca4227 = 4.5 Ang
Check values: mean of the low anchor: 6.95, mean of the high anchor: 6.66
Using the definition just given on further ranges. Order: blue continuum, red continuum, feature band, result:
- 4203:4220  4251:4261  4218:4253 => 2.6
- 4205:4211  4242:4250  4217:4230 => 3.7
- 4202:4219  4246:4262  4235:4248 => -1.1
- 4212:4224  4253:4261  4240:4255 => -1.2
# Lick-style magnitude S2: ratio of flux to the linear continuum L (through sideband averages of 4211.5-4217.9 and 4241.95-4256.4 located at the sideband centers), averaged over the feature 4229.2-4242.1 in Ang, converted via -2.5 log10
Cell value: 0.165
